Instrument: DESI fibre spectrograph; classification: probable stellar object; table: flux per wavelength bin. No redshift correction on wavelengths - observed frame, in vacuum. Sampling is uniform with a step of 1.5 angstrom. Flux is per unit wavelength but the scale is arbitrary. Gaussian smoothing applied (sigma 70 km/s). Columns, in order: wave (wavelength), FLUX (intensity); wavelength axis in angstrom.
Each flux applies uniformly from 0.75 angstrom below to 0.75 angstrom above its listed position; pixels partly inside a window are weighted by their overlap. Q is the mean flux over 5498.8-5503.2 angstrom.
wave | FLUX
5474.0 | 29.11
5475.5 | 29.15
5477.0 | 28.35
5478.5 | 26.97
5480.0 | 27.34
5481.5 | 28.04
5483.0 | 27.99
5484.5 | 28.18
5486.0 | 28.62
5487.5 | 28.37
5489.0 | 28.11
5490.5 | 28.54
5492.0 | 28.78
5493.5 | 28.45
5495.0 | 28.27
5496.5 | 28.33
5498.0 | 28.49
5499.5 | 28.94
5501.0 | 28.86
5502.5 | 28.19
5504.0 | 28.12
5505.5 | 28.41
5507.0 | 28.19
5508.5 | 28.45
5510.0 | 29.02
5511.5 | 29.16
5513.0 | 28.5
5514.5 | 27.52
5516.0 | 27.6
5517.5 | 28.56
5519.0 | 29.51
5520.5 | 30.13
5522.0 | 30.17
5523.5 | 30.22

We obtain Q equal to 28.7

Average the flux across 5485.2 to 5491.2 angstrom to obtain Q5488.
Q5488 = 28.4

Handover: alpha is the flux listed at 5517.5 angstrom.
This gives 28.56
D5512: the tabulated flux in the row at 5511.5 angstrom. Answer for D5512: 29.16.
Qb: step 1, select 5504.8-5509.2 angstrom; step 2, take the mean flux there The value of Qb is 28.3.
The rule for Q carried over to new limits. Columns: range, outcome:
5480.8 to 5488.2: 28.2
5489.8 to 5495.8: 28.5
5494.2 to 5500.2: 28.5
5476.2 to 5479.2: 27.7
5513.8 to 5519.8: 28.3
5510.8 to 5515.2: 28.4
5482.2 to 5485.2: 28.1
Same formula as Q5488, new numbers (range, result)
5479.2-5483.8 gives 27.8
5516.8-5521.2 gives 29.4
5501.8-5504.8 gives 28.2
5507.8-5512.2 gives 28.9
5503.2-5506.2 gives 28.3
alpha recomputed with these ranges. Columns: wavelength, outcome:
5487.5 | 28.37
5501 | 28.86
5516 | 27.6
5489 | 28.11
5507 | 28.19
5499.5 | 28.94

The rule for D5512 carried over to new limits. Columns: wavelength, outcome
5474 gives 29.11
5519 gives 29.51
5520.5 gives 30.13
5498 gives 28.49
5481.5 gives 28.04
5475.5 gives 29.15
